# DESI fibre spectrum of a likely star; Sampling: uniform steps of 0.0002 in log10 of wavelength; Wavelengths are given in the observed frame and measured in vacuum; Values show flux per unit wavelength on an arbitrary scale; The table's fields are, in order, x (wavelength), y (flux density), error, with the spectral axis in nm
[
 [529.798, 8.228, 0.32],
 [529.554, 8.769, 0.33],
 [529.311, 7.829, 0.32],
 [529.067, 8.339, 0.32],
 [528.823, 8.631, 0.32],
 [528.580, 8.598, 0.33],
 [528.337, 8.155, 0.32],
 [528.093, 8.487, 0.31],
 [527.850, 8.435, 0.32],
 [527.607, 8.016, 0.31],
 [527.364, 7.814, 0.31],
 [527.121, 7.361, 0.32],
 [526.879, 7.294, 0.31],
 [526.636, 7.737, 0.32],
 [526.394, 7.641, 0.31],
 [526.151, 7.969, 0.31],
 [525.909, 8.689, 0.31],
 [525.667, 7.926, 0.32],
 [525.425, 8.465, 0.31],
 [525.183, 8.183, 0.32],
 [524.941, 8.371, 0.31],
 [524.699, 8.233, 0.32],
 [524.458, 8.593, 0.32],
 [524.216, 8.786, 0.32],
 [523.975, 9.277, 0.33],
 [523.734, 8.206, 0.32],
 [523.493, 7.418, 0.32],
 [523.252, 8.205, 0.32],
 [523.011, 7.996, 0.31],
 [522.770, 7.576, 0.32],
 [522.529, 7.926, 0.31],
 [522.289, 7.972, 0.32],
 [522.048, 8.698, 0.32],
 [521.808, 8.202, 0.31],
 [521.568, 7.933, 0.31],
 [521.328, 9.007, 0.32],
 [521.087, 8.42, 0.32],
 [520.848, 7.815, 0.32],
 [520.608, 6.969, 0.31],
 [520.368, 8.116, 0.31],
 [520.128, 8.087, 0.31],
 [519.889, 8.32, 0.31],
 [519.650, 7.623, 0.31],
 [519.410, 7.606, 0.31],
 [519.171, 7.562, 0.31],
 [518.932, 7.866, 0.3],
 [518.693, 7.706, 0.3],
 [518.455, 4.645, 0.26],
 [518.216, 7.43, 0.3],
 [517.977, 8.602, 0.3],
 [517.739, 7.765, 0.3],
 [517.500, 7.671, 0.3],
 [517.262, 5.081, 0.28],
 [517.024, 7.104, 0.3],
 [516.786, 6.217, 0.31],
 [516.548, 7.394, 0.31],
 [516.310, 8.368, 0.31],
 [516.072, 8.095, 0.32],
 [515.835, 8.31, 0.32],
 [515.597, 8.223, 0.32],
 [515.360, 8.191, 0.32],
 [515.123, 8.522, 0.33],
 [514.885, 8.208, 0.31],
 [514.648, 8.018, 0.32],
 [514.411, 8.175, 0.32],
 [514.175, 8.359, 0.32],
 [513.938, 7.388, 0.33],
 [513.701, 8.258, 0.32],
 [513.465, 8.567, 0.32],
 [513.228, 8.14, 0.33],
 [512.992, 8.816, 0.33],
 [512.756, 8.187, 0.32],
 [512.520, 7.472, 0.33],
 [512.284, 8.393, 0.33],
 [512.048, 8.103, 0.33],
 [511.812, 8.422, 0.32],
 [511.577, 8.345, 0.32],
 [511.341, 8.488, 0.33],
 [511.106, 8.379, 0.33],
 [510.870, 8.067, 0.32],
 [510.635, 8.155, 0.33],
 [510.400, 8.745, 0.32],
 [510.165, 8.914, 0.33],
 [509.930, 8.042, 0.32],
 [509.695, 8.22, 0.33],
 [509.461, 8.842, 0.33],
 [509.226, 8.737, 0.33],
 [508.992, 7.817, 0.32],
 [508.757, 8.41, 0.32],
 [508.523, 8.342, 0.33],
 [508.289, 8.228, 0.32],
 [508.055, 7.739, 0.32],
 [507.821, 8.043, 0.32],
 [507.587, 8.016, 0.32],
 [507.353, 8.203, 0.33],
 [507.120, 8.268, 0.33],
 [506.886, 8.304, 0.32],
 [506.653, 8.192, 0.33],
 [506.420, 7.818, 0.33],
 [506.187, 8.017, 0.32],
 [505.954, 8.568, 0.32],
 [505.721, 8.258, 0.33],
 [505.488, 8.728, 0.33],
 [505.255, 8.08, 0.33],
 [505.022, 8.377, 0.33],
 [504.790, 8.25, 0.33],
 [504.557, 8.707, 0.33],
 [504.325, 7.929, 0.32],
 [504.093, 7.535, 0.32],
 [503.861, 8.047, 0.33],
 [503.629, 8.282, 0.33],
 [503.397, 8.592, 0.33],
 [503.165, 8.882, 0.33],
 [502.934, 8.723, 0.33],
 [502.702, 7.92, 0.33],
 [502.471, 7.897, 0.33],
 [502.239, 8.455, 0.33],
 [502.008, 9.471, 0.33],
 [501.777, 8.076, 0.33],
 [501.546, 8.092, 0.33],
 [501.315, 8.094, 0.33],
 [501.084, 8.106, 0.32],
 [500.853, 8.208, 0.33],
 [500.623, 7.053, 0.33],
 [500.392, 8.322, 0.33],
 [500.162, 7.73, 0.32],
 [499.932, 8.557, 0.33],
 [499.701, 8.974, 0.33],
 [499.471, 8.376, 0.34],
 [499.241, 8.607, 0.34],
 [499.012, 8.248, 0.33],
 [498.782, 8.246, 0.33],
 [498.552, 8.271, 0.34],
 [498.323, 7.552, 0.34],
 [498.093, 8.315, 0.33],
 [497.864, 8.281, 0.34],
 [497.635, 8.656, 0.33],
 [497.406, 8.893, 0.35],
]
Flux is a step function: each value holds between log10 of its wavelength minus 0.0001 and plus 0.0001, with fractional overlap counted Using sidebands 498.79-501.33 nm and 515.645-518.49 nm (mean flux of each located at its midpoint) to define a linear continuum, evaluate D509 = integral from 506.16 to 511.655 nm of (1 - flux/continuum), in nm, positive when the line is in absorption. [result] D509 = -0.37 nm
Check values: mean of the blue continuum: 8.21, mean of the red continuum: 7.32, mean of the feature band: 8.27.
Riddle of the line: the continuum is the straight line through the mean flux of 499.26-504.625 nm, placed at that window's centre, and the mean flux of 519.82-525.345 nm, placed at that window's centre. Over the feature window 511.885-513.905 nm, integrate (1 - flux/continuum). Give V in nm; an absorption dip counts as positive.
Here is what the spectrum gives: 0.003 nm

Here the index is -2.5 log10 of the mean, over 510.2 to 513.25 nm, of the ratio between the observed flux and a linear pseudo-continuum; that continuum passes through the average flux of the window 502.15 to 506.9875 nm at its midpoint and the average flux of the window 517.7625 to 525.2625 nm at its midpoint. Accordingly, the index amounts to -0.02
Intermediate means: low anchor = 8.26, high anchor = 7.98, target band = 8.31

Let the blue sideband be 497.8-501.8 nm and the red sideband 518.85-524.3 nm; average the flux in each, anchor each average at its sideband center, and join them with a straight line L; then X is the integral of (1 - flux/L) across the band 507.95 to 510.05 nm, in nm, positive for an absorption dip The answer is -0.04 nm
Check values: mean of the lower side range 8.17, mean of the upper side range 8.07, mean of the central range 8.27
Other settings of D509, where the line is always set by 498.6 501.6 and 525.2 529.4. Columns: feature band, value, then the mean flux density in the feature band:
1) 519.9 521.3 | 0.02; 7.99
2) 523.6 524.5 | -0.07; 8.71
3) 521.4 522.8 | 0.00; 8.12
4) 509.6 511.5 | -0.05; 8.37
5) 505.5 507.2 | -0.01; 8.23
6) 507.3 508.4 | 0.02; 8.03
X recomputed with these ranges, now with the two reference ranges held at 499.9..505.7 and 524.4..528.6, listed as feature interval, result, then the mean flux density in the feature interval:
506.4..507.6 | 0.01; 8.17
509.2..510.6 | -0.06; 8.55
